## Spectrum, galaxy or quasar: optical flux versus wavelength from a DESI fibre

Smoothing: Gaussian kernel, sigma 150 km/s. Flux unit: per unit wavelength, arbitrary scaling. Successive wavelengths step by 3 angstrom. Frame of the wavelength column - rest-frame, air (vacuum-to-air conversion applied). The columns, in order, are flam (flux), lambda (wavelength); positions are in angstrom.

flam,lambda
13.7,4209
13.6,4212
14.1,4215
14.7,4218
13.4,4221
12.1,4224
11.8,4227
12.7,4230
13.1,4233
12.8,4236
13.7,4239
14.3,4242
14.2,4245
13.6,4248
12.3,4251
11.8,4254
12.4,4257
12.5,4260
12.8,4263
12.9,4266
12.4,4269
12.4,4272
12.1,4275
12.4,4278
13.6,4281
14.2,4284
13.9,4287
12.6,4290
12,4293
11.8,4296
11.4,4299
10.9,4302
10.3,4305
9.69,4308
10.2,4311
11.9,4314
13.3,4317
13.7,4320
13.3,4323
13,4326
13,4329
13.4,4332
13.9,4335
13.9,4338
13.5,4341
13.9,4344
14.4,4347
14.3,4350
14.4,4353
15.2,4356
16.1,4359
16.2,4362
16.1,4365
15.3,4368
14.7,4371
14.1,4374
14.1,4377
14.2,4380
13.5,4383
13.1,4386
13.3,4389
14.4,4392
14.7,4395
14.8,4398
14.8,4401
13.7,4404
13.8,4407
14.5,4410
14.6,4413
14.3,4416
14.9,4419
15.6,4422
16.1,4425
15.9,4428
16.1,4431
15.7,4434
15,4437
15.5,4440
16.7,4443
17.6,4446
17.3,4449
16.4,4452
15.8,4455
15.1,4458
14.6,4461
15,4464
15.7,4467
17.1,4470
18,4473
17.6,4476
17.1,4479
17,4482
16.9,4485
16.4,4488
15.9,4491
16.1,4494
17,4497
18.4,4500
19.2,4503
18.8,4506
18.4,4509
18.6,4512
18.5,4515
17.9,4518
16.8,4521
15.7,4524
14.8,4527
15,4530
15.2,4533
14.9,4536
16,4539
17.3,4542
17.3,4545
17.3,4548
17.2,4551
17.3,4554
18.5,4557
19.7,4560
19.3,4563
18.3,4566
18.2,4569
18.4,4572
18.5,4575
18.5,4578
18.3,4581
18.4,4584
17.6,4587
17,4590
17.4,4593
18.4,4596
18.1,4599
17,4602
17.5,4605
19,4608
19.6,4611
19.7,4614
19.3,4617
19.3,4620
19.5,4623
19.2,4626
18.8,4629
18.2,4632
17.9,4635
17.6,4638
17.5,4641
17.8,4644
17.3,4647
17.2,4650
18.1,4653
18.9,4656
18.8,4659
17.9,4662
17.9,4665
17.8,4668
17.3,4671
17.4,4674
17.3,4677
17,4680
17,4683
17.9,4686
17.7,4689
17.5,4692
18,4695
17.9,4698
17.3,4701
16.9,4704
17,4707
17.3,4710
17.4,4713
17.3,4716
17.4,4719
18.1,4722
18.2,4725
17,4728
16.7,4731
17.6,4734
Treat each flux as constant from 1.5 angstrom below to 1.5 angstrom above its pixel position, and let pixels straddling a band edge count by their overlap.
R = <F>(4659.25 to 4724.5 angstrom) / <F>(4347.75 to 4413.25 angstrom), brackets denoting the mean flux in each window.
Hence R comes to 1.21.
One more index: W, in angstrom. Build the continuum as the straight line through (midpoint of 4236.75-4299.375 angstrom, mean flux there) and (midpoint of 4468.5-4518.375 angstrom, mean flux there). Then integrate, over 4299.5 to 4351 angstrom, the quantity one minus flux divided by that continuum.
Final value 5.0 angstrom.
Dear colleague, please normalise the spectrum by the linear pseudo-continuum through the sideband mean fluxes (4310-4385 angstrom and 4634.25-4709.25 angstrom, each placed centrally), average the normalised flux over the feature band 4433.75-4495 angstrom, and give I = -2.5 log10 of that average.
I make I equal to -0.07 mag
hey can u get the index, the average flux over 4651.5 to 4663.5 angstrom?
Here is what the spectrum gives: 18.4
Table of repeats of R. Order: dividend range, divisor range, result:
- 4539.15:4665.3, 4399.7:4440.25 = 1.21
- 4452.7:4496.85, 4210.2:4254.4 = 1.23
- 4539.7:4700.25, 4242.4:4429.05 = 1.33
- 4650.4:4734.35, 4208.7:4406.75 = 1.32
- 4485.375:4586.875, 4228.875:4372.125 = 1.32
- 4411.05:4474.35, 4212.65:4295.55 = 1.22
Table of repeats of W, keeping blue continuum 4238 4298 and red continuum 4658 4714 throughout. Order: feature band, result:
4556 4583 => -3.99 angstrom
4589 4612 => -1.95 angstrom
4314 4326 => 0.24 angstrom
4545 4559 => -1.38 angstrom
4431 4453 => -2.20 angstrom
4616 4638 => -2.50 angstrom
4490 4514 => -3.67 angstrom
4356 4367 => -1.62 angstrom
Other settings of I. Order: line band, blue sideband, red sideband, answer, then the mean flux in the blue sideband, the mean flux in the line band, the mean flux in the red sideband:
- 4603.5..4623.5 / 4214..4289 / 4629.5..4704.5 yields -0.12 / 13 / 19.1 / 17.7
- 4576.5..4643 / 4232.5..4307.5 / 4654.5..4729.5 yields -0.11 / 12.6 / 18.4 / 17.6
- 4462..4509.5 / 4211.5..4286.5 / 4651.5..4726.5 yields -0.11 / 13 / 17.1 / 17.7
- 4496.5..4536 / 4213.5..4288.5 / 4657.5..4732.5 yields -0.10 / 13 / 17.2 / 17.5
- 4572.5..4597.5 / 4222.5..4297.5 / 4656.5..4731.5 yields -0.11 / 12.8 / 18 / 17.5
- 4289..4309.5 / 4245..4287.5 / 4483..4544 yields 0.19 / 12.8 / 11.2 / 16.9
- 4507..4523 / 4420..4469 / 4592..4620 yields -0.06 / 15.9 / 18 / 18.5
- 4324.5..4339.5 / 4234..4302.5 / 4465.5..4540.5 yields 0.04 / 12.8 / 13.4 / 16.9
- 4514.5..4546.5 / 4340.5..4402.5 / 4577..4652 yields 0.05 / 14.5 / 16.2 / 18.2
